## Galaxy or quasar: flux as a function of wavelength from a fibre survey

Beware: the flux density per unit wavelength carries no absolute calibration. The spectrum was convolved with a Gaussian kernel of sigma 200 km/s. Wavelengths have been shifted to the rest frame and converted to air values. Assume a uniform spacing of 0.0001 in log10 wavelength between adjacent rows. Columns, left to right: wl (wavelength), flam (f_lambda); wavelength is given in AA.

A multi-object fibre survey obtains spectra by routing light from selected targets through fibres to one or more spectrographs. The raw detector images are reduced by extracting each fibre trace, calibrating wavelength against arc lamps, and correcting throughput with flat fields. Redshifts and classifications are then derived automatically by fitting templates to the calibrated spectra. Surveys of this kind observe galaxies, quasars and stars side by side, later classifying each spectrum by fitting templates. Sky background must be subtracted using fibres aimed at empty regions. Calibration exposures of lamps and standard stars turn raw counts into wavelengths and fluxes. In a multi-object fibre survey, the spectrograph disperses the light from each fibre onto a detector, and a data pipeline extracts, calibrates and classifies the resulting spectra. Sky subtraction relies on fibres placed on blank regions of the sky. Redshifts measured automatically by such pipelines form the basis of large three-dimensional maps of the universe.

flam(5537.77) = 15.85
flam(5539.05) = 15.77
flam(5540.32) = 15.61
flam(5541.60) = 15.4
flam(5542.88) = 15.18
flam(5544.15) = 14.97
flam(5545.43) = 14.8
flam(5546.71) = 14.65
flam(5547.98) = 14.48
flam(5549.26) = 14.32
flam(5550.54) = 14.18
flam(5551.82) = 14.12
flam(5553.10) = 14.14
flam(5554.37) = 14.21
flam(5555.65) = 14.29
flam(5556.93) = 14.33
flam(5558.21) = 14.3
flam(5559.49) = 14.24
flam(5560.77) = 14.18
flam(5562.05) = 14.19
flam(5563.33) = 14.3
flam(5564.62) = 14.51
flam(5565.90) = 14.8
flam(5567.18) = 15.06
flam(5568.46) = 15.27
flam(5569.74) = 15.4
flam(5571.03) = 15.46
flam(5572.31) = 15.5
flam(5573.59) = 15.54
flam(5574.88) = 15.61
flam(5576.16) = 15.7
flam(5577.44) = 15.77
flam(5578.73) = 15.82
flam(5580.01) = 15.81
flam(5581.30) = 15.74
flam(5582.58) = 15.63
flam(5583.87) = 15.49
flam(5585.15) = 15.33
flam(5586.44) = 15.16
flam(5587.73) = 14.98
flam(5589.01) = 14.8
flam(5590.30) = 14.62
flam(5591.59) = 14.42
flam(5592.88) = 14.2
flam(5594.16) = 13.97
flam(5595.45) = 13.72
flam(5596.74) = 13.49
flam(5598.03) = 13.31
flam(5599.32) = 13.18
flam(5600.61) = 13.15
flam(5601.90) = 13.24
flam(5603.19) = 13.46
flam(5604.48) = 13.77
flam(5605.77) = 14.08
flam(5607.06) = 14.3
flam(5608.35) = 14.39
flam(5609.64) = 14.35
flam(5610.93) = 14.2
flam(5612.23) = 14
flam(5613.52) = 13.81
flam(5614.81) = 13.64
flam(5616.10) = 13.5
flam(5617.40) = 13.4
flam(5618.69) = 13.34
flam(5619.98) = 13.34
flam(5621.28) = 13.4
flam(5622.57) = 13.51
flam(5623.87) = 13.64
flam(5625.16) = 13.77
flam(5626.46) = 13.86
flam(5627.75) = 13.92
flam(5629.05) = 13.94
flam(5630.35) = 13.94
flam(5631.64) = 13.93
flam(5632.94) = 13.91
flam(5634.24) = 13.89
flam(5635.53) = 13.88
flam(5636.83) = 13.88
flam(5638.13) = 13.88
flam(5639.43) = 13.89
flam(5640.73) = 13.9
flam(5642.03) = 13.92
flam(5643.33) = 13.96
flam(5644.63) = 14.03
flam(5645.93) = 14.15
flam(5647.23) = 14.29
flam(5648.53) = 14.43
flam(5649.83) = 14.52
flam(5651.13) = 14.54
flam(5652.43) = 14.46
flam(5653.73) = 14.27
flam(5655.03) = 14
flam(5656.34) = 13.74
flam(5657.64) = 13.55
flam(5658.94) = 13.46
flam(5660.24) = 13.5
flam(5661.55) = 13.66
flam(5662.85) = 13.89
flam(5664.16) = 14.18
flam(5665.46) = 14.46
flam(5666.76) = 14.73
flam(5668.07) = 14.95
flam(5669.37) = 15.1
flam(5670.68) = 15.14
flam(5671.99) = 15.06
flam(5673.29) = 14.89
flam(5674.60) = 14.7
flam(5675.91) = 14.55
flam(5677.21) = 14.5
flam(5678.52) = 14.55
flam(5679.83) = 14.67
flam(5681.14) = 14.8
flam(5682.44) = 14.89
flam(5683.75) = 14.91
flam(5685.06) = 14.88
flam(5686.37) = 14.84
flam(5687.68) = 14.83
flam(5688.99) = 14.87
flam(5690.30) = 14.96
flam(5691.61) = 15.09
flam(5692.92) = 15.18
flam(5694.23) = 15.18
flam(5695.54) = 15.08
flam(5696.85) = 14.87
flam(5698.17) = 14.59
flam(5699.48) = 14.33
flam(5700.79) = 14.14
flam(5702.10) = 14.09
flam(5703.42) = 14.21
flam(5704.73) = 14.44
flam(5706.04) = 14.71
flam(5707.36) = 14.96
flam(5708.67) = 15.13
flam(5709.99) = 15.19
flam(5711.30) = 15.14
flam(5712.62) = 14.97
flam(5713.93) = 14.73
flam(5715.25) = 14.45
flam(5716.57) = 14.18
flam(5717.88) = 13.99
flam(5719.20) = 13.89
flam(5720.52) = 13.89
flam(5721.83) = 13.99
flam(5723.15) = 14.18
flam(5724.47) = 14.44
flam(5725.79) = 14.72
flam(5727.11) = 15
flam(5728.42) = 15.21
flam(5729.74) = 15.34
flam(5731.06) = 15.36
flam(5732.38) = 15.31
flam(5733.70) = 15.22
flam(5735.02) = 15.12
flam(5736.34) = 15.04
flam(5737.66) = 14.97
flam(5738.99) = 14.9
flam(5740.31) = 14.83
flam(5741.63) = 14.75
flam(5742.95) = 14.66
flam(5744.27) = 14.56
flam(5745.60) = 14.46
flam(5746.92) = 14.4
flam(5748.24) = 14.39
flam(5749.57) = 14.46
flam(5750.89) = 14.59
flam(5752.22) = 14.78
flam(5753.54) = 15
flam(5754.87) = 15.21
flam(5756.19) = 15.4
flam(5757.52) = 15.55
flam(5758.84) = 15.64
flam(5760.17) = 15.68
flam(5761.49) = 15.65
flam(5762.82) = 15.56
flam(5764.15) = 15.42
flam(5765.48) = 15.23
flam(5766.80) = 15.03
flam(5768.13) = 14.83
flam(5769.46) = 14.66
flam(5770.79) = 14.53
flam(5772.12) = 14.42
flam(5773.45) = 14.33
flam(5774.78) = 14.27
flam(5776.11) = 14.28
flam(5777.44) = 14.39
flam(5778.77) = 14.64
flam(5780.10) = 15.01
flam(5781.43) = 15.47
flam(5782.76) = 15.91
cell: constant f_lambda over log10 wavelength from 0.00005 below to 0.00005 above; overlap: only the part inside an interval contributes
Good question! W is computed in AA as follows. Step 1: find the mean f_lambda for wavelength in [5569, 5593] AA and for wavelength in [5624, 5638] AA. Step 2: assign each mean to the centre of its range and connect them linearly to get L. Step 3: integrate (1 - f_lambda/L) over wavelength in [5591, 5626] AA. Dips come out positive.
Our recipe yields 1.9 AA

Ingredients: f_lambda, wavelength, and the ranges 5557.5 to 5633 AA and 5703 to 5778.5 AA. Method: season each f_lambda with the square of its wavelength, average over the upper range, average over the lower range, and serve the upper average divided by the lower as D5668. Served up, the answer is 1.09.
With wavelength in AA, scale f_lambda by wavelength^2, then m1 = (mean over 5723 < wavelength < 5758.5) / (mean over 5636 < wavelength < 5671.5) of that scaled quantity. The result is 1.1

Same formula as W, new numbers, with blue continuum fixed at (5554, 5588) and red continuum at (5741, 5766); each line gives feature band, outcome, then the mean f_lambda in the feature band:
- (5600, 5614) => 1.1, 13.9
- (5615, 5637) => 2.0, 13.7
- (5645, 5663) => 1.2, 14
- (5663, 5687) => 0.5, 14.7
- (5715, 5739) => 0.5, 14.7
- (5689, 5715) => 0.4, 14.8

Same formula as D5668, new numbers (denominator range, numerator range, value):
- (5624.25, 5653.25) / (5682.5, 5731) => 1.07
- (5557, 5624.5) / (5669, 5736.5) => 1.06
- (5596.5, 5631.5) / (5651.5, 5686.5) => 1.08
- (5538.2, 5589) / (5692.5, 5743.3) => 1.04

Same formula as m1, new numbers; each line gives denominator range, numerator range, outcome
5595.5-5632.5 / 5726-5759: 1.14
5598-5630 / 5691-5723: 1.10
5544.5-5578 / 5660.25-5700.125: 1.04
